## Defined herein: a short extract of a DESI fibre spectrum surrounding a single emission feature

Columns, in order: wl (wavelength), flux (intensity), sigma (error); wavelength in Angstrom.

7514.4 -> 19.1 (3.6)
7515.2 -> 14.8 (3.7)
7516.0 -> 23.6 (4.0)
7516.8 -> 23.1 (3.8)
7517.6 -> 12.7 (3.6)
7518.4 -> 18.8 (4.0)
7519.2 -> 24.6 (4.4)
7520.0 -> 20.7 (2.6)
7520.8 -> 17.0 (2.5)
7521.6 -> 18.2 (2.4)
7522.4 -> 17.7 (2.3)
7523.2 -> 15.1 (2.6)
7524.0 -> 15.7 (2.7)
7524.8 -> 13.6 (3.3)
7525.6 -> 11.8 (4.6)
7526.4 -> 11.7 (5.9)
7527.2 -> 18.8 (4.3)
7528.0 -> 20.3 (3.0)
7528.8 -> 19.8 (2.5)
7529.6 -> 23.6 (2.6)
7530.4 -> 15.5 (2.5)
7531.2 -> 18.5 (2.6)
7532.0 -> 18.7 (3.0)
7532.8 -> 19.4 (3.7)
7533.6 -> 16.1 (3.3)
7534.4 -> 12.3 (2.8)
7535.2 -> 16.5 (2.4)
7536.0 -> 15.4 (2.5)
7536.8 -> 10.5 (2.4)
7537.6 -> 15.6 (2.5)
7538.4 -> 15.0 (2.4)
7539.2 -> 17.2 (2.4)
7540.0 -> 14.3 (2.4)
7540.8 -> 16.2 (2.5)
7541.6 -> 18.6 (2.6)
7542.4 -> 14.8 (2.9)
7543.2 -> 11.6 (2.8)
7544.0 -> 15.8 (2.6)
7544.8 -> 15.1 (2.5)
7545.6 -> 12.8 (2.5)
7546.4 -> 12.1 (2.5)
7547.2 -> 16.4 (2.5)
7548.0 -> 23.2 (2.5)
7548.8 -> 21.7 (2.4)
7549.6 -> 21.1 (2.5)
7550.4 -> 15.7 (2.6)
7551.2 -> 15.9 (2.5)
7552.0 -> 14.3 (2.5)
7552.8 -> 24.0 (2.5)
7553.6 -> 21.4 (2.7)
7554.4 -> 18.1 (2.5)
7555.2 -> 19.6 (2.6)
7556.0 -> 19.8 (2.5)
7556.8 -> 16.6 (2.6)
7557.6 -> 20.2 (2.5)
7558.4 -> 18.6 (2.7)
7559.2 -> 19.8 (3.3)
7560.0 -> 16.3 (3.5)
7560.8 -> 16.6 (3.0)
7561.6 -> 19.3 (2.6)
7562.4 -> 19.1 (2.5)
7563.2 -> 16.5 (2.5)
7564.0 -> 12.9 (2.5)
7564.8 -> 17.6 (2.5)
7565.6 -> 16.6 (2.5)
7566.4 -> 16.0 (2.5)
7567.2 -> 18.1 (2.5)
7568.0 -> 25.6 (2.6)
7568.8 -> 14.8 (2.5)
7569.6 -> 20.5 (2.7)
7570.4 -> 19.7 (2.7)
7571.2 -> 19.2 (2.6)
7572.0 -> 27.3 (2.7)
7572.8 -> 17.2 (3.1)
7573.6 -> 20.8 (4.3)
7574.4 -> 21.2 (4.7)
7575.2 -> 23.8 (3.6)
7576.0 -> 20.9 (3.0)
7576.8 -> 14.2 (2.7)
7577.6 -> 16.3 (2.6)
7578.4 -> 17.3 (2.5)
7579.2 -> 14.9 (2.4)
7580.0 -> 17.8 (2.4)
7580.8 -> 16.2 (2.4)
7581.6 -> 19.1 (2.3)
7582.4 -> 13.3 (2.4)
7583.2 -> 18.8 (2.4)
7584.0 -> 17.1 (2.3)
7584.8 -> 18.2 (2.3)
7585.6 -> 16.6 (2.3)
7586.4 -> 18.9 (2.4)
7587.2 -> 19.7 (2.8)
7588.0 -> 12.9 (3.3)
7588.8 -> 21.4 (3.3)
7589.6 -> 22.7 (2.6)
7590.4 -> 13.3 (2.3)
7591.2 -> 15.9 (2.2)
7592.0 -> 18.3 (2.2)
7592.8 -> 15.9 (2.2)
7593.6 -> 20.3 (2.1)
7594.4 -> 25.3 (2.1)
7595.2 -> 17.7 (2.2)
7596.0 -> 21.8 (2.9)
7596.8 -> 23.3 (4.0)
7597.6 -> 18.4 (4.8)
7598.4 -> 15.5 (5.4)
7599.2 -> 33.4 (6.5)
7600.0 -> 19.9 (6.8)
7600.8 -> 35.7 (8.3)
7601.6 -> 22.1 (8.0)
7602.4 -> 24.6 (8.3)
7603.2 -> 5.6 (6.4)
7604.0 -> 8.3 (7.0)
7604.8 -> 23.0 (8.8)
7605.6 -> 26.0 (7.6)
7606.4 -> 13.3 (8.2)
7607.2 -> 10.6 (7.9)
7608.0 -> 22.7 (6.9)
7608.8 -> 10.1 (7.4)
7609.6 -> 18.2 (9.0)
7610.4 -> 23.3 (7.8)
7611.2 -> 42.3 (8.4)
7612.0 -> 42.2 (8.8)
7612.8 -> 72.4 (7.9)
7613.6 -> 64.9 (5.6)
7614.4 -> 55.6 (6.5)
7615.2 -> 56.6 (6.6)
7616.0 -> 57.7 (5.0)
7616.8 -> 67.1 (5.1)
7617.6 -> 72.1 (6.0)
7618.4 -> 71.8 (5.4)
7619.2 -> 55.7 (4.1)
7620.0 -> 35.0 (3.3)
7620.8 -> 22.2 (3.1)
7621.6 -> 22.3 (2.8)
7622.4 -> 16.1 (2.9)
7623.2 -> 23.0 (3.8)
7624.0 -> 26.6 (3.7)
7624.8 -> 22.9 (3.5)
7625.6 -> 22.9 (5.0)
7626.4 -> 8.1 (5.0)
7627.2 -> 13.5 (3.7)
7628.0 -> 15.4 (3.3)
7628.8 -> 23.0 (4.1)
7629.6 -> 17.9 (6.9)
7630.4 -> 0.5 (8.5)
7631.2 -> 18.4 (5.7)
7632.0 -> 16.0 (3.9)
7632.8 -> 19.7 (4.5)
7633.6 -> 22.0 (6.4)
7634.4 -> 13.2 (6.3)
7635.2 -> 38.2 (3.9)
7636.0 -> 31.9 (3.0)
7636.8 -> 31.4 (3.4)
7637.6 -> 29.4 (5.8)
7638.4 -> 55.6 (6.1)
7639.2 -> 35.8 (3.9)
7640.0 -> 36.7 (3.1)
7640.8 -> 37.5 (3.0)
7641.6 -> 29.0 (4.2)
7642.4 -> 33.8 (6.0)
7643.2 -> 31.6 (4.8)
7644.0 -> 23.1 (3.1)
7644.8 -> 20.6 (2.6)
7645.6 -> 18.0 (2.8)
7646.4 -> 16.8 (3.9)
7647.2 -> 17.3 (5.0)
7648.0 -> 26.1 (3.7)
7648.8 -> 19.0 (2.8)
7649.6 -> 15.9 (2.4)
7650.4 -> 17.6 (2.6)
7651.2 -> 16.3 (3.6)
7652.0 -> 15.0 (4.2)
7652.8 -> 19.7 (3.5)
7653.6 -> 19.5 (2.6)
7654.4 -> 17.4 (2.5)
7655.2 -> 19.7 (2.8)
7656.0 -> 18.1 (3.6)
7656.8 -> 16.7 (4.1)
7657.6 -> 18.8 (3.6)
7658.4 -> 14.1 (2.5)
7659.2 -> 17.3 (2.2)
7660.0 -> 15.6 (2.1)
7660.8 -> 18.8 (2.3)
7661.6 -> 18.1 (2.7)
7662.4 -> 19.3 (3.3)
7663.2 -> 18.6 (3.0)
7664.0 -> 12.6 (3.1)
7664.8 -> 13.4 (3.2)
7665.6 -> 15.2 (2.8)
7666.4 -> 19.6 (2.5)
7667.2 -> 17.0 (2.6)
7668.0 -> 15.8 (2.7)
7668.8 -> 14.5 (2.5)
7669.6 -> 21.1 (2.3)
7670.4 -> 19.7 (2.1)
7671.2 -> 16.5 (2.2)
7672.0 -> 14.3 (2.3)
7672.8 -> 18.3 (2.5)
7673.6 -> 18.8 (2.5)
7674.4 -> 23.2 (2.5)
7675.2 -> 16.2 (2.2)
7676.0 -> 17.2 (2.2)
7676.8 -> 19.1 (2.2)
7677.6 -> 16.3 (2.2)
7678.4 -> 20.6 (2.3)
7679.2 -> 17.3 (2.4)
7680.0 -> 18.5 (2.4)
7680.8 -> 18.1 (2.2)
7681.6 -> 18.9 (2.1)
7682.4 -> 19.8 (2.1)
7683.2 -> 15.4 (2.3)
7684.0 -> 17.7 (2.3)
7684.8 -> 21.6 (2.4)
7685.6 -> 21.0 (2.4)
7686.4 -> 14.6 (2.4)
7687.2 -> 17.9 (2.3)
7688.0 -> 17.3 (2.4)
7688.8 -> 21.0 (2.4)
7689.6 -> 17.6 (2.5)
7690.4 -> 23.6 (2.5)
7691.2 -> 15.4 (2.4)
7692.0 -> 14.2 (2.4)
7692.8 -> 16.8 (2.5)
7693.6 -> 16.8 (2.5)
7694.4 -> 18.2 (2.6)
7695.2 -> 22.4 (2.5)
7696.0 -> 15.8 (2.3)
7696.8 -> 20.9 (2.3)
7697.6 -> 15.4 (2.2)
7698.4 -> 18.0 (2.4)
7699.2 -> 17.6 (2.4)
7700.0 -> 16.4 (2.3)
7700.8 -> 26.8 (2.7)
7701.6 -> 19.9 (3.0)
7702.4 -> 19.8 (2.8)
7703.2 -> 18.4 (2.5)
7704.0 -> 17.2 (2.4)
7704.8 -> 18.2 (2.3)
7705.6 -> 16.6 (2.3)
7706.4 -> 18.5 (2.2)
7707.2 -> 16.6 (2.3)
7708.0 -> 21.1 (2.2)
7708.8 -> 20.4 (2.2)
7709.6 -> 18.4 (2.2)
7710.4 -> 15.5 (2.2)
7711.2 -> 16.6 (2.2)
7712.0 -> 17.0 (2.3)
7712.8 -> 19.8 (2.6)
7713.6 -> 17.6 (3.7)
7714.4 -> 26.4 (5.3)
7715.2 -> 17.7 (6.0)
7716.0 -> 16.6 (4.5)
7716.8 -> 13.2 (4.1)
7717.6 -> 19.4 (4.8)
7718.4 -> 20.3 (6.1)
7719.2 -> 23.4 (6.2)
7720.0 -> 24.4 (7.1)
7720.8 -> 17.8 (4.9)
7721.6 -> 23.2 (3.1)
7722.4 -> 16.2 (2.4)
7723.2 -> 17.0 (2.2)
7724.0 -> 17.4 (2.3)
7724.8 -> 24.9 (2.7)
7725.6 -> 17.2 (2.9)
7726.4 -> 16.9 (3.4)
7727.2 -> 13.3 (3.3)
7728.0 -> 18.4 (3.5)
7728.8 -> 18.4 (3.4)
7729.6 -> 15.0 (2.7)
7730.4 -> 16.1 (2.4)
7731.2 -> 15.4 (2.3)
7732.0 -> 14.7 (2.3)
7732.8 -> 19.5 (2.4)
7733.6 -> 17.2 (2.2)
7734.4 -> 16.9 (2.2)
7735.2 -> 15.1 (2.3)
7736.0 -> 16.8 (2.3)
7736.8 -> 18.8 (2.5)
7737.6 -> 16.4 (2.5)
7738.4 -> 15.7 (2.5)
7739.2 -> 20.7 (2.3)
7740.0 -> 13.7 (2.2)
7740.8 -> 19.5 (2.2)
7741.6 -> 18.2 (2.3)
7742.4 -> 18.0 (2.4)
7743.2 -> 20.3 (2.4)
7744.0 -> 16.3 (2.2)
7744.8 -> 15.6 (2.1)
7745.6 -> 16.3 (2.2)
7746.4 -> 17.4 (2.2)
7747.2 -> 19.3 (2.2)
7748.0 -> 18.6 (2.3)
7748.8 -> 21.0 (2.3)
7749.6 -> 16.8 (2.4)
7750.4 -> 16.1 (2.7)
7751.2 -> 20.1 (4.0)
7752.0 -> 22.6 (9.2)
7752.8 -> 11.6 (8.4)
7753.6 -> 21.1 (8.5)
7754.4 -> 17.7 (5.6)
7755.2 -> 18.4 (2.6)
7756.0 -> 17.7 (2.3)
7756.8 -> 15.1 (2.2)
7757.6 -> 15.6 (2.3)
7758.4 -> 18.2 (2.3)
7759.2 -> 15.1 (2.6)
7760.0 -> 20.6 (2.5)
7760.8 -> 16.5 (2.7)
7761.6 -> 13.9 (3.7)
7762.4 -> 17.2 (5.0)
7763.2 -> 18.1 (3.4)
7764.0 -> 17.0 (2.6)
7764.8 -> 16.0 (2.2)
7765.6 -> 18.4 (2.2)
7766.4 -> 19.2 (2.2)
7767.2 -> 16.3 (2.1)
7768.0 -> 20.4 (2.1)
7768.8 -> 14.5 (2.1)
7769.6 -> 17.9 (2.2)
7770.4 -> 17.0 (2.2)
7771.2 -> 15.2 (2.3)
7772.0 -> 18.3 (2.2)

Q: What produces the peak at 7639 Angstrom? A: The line [N II] 6583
